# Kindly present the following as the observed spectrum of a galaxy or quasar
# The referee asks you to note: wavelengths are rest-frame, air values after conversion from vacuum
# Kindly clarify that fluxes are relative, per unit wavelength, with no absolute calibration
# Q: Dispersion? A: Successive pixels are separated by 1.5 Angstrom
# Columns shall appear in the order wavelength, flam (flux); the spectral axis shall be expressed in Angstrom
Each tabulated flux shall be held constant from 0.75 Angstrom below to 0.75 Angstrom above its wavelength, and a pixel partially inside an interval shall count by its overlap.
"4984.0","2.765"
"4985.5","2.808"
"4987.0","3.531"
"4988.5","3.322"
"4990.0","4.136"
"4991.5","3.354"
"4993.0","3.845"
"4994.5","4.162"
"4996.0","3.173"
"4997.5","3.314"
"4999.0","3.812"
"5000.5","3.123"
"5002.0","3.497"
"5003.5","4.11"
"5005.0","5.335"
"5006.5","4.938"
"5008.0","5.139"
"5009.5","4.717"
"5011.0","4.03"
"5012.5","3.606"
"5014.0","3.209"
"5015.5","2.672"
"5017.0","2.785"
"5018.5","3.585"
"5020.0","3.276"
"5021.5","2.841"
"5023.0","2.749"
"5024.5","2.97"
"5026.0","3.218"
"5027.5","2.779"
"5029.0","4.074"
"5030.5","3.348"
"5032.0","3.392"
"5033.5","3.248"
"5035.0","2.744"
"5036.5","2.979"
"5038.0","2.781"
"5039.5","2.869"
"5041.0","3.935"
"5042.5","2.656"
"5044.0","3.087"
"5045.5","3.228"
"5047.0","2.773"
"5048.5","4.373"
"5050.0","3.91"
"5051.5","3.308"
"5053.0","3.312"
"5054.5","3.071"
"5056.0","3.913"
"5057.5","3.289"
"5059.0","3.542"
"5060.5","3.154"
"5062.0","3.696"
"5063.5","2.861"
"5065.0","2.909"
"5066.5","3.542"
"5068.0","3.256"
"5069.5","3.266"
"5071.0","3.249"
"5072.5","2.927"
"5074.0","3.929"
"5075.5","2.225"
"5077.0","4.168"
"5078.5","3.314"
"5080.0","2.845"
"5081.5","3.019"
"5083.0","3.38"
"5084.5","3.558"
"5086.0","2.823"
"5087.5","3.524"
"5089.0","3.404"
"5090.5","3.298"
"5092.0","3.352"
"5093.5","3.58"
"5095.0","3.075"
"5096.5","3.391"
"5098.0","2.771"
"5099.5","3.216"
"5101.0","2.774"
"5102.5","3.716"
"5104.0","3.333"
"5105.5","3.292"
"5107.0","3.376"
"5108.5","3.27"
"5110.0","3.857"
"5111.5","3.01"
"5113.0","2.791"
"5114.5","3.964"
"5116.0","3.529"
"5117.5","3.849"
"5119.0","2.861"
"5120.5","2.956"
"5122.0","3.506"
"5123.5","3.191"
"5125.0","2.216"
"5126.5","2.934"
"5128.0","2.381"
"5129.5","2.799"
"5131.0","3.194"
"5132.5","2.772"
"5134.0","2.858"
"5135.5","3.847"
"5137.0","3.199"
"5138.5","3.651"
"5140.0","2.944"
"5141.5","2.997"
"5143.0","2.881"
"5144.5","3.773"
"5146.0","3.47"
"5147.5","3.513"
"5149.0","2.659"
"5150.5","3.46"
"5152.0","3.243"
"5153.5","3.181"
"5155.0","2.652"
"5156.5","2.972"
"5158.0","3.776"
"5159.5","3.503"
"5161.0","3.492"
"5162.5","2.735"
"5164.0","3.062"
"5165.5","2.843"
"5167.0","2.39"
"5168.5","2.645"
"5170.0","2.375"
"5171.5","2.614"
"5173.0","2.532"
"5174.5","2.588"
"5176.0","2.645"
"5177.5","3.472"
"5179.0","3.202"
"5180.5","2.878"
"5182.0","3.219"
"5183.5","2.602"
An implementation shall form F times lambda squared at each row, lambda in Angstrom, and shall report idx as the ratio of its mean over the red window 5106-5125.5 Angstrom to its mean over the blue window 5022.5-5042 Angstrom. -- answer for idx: 1.1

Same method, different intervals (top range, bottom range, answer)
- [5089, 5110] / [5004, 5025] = 0.92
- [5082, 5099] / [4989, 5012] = 0.84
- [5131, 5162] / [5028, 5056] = 1.02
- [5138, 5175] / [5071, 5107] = 0.96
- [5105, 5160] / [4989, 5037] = 0.94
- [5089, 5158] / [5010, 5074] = 1.01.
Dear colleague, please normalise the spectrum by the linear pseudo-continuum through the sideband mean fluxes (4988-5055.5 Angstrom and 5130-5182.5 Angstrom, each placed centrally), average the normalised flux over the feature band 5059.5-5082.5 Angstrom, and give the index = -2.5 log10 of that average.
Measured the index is 0.03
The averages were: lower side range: 3.49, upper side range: 3.06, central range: 3.23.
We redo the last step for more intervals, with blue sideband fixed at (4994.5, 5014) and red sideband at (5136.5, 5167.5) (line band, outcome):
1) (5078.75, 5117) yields 0.062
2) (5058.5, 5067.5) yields 0.130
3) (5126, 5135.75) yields 0.128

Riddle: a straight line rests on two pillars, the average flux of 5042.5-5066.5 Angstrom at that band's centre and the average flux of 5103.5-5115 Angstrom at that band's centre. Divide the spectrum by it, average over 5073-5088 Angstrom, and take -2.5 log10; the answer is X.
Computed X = 0.03 mag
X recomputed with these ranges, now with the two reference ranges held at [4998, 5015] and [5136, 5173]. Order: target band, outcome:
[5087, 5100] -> 0.07 mag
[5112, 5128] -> 0.06 mag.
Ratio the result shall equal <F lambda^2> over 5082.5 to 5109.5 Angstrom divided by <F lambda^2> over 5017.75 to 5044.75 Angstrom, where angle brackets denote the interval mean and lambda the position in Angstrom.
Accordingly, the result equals 1.07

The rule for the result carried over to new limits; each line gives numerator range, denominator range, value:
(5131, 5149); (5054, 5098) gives 1.01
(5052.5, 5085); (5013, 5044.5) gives 1.08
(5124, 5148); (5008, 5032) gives 0.96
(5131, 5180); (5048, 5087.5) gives 0.95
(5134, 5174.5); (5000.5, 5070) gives 0.94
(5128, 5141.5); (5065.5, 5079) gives 0.96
